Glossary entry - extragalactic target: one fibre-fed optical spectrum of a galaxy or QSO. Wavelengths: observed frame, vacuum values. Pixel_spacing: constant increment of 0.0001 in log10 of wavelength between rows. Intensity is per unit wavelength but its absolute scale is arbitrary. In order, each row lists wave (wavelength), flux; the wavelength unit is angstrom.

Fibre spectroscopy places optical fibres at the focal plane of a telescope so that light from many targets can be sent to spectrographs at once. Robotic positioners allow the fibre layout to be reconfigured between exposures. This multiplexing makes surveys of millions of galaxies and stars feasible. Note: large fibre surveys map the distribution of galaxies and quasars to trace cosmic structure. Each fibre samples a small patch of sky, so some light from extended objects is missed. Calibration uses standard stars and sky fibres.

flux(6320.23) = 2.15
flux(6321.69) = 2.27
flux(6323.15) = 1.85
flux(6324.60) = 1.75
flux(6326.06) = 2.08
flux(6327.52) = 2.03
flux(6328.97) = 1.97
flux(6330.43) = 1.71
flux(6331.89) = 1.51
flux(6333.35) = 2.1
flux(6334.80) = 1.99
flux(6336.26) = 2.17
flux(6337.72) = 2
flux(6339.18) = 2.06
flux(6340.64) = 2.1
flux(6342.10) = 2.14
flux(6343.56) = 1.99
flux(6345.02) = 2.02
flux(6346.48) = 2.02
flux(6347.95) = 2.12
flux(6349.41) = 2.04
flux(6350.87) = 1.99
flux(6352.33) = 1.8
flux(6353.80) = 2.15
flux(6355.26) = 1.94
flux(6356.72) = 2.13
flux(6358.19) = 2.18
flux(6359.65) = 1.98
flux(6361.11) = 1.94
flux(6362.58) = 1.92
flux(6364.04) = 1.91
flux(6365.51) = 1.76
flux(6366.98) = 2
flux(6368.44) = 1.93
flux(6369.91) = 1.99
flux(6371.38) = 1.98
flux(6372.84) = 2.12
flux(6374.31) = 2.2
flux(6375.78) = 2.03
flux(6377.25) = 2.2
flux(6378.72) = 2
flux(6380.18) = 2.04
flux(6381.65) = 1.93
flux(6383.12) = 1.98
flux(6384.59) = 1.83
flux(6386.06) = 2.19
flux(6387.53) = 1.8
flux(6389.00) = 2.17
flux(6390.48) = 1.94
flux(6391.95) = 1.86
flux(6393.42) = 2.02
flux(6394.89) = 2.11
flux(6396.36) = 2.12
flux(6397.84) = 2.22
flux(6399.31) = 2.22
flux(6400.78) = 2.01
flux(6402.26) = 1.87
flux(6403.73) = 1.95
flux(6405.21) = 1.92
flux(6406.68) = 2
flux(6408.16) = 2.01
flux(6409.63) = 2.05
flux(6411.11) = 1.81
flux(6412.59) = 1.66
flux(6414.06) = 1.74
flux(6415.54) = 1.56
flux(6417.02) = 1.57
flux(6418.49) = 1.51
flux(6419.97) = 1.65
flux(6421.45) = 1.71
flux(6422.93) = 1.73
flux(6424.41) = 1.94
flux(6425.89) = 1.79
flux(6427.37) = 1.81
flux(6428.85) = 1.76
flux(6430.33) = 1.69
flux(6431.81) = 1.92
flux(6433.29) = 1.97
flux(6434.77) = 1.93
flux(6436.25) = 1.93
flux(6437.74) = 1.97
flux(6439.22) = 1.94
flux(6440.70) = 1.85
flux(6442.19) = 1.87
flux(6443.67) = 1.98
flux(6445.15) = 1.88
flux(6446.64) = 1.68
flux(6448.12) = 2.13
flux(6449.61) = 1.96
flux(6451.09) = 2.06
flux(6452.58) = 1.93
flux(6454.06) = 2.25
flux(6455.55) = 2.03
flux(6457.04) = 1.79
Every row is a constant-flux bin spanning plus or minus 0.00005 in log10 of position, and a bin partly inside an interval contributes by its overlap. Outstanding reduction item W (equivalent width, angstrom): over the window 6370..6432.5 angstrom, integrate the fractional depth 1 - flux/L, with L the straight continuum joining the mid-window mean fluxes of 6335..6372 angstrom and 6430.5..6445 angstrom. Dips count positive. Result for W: 1.2 angstrom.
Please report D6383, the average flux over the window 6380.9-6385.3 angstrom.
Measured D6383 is 1.91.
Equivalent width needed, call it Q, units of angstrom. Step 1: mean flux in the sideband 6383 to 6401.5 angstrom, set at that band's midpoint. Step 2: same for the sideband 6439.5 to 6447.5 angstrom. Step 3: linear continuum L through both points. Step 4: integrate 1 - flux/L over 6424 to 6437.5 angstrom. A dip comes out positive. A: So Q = 0.3 angstrom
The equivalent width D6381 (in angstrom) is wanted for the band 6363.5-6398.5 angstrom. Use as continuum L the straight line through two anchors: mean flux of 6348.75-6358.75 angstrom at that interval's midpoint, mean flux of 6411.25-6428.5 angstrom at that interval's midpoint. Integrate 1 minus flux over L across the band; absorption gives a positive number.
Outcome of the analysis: -2.2 angstrom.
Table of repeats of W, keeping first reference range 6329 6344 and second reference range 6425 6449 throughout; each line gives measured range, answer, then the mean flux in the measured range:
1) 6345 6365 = -0.5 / 2.01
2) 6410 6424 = 1.6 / 1.68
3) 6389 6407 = -1.0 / 2.03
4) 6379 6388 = -0.2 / 1.97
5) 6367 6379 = -0.7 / 2.05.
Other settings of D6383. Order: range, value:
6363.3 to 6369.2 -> 1.9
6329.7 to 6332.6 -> 1.61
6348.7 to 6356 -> 1.99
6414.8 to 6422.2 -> 1.6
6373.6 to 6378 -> 2.14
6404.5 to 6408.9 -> 1.98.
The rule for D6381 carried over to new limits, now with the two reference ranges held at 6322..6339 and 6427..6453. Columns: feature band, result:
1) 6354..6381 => -1.3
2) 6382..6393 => -0.3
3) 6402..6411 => -0.2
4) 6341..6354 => -0.6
